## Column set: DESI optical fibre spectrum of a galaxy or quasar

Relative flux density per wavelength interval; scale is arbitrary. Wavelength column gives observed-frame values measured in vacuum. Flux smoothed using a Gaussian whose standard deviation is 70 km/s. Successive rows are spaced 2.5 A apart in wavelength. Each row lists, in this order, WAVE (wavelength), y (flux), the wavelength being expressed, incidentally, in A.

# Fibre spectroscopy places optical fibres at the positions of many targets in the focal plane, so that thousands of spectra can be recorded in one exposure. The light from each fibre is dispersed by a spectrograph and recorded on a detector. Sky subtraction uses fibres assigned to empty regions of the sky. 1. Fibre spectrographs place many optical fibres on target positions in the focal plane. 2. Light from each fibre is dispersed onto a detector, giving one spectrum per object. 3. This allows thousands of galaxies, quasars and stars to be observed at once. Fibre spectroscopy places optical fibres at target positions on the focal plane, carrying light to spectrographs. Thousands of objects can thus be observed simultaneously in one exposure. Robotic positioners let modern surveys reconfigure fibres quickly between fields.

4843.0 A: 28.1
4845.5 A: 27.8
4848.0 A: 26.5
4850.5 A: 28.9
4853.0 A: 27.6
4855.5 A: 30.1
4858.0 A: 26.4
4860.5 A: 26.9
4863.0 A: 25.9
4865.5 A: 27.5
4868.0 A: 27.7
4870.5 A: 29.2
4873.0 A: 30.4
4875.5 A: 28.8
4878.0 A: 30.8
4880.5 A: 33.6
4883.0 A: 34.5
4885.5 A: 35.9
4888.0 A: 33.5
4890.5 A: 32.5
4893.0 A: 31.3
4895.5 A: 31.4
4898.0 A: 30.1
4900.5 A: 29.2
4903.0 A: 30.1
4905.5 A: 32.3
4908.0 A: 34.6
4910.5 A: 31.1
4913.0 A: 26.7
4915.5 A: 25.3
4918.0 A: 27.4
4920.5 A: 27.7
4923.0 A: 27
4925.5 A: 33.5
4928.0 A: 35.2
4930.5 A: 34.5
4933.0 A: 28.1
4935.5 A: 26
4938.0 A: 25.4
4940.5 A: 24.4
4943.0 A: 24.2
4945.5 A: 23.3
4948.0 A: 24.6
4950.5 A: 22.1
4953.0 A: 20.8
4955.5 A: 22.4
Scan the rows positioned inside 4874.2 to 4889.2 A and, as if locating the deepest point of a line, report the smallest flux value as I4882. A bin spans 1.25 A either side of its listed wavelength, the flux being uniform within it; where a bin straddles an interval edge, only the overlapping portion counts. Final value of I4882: 28.8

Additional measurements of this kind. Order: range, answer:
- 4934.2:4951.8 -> 22.1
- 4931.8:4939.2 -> 25.4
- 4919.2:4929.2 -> 27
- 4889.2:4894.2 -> 31.3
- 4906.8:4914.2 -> 26.7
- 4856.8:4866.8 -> 25.9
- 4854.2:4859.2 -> 26.4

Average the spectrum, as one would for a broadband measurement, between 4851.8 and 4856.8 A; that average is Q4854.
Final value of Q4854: 28.8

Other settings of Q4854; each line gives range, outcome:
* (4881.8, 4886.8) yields 35.2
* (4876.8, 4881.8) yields 32.2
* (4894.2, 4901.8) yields 30.2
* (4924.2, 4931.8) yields 34.3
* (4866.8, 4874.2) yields 29.1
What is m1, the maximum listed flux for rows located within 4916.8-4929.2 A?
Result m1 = 35.2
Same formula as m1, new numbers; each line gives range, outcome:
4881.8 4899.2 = 35.9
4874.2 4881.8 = 33.6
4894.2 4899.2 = 31.4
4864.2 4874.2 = 30.4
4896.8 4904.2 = 30.1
